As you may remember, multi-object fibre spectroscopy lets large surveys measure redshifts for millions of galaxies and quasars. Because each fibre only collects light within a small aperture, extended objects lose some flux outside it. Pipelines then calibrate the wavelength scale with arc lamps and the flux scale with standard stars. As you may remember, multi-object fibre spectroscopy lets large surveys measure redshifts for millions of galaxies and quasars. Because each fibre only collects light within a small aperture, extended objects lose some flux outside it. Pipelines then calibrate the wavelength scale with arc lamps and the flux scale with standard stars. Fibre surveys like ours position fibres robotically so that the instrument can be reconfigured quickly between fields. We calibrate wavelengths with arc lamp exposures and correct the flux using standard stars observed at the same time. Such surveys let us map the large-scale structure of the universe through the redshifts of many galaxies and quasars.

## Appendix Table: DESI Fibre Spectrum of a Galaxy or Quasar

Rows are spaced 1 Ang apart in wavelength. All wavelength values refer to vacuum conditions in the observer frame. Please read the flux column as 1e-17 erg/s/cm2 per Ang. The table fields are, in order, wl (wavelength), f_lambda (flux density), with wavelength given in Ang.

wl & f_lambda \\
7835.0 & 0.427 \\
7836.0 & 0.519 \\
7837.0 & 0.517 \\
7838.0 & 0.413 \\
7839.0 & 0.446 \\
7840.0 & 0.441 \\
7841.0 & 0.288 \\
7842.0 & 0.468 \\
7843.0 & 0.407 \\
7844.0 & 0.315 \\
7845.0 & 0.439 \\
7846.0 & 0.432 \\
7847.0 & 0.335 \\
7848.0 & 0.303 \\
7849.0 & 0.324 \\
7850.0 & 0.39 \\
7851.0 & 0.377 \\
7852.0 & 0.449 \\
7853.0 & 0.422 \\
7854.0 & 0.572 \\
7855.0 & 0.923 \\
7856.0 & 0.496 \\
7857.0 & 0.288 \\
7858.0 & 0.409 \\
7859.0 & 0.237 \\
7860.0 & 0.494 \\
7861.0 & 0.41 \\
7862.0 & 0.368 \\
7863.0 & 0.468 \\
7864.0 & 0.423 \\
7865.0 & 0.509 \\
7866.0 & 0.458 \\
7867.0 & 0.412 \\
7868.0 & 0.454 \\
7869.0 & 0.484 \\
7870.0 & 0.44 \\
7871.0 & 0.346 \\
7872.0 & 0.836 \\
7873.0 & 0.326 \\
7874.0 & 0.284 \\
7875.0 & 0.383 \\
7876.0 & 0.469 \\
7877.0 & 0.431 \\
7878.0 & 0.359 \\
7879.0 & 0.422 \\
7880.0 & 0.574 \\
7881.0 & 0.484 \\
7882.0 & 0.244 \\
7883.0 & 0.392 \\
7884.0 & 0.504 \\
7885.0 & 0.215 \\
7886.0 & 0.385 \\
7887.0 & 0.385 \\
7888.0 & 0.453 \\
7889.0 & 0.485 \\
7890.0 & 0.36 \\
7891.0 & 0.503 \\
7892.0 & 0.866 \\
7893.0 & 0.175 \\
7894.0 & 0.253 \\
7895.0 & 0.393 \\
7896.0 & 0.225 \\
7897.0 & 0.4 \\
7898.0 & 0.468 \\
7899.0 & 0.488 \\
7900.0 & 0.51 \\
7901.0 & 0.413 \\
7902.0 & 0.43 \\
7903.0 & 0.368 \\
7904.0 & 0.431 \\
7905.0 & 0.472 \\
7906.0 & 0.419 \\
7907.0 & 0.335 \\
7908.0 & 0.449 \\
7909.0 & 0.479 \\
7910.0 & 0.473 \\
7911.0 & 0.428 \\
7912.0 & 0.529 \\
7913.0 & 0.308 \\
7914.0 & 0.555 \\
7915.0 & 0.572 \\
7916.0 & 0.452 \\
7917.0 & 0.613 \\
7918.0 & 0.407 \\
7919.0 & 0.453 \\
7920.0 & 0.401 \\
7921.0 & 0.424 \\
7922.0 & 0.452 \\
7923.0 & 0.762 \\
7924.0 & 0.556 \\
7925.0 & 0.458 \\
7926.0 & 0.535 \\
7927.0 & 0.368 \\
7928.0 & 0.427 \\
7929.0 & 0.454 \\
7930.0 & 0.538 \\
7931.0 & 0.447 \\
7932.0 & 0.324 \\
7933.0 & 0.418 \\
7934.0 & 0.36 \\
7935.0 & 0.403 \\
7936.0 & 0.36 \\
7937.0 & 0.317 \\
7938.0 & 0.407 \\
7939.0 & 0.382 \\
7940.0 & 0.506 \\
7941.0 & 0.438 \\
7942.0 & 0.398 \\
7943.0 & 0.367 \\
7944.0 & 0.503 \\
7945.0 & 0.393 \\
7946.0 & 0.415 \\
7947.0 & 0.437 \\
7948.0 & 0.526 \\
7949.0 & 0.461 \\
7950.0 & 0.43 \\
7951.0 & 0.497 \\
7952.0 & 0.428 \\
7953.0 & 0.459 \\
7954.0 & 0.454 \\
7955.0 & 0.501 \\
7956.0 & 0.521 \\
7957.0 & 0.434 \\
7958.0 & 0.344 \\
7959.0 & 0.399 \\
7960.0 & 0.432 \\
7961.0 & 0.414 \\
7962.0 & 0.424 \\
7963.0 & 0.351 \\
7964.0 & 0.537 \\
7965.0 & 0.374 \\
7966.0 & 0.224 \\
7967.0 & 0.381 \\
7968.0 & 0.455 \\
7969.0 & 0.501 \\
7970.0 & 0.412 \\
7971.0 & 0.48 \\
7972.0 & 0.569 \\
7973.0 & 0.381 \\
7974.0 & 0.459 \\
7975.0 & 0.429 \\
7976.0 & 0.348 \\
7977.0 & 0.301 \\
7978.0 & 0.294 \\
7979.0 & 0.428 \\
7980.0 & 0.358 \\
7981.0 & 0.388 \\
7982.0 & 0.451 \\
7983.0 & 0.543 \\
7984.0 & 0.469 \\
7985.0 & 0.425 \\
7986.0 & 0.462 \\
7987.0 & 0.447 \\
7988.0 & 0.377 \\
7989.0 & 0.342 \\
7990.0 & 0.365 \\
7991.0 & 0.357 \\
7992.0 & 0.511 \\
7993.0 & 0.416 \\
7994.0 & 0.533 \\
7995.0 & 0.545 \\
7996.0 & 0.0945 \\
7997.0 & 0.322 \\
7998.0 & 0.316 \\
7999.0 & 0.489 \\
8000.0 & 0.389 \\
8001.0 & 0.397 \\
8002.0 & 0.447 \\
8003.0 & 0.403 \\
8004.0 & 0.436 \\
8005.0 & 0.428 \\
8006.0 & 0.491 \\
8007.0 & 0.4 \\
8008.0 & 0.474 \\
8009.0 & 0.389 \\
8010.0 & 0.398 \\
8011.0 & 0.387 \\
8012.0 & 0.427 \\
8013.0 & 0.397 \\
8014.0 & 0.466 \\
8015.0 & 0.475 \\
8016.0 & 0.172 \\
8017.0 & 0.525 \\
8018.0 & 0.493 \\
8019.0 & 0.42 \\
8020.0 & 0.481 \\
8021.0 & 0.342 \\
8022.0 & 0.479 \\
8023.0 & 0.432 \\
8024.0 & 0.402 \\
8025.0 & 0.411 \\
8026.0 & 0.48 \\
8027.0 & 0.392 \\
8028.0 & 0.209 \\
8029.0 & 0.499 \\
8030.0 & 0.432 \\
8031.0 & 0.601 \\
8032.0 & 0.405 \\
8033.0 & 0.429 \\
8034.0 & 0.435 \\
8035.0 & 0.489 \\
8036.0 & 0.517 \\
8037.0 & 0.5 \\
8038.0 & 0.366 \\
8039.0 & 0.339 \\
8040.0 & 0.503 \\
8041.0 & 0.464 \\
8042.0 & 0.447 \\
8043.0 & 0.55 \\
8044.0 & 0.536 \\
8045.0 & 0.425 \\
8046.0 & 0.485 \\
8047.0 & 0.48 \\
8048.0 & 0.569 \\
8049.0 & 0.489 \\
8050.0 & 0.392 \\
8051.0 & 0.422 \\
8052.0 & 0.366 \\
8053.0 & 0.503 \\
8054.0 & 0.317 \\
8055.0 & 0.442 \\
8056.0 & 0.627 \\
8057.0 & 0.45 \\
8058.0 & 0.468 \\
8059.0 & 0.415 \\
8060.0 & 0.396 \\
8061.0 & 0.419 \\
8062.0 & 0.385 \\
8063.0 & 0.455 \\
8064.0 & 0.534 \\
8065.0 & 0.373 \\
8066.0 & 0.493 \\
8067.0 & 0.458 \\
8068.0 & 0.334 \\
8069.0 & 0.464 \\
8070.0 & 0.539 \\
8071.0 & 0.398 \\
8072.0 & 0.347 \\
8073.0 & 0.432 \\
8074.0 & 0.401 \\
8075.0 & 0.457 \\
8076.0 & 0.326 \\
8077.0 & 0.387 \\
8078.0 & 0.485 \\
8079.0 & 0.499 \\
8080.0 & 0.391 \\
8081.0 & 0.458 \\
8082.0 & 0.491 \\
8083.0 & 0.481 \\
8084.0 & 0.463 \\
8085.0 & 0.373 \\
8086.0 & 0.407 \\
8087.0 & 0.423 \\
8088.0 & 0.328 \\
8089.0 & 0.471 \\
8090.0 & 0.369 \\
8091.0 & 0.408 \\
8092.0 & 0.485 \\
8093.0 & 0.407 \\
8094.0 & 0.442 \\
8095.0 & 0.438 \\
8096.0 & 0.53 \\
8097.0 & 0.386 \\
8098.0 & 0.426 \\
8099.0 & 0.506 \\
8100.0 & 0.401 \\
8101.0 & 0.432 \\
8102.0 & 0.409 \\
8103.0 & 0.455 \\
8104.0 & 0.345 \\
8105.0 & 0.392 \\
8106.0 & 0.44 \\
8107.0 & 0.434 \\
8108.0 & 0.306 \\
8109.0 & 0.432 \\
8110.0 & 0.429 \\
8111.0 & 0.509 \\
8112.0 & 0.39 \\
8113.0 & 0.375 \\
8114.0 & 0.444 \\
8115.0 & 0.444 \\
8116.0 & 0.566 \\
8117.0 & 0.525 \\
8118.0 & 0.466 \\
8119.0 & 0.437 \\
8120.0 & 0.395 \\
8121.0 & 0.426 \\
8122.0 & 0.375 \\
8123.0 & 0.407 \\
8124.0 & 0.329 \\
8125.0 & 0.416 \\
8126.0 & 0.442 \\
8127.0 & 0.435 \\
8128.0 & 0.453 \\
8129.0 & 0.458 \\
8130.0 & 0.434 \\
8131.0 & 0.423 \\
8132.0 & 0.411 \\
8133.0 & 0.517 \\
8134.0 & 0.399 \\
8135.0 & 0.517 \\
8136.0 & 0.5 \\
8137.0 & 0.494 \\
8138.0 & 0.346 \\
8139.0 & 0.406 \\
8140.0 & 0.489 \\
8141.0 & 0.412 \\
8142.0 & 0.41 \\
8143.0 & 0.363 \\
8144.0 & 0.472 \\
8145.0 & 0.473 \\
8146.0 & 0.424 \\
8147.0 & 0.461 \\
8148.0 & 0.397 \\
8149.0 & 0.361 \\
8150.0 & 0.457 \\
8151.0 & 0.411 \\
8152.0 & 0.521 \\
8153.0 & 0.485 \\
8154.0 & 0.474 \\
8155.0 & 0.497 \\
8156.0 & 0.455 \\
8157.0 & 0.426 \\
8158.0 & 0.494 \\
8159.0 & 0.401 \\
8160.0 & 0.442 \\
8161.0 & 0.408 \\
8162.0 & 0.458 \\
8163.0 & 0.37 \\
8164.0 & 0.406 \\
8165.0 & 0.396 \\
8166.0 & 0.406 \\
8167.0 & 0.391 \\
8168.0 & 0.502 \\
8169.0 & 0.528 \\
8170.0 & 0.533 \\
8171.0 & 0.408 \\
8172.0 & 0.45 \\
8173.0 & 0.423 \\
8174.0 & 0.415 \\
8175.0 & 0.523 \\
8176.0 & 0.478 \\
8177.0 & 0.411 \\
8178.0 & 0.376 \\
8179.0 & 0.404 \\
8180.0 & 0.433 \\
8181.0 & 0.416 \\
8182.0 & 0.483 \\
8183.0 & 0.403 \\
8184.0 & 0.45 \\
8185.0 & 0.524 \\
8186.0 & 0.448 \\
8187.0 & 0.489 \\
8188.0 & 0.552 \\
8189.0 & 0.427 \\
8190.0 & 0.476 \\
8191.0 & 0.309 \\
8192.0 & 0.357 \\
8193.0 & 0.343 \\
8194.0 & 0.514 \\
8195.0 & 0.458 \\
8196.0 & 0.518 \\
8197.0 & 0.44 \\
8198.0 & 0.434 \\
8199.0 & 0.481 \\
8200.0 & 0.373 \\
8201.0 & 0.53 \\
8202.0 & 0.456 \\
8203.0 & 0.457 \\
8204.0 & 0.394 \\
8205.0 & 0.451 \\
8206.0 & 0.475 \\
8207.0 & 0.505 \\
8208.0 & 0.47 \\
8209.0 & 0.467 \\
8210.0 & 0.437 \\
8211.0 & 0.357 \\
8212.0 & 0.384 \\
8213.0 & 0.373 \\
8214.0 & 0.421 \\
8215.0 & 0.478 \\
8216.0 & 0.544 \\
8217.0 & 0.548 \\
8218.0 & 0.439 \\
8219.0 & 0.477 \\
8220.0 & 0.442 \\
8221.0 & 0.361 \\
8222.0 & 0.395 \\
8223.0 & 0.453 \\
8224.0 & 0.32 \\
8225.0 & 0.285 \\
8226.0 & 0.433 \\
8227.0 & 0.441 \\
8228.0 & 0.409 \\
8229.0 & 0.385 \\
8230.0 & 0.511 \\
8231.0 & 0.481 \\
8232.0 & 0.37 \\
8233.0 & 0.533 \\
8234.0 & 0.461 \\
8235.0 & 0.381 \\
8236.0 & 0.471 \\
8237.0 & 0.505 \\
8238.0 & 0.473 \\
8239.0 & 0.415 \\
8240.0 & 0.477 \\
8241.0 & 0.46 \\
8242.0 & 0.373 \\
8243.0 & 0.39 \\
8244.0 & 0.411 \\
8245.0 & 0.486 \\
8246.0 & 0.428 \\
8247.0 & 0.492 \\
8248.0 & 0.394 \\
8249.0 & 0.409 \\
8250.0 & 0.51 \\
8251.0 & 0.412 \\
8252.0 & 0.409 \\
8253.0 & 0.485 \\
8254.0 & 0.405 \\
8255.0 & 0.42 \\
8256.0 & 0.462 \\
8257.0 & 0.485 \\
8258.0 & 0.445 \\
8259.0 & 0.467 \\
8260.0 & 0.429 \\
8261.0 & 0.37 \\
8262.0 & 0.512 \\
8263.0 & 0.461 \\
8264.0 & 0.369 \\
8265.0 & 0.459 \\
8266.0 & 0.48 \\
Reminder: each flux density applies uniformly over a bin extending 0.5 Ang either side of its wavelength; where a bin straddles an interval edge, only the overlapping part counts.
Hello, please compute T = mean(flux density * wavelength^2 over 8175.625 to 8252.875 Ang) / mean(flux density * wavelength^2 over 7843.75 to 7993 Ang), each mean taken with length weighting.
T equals 1.1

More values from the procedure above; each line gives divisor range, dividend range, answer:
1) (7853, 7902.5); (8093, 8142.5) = 1.06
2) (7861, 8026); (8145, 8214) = 1.09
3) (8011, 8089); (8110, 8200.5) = 1.03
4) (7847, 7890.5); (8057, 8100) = 1.06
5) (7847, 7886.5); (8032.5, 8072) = 1.10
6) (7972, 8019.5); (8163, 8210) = 1.14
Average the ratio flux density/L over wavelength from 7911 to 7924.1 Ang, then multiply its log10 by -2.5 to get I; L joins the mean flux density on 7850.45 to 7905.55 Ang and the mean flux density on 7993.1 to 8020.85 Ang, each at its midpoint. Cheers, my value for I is -0.16 mag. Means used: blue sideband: 0.433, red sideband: 0.414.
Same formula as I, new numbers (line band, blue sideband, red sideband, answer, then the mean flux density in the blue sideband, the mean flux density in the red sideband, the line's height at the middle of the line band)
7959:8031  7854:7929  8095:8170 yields 0.07 mag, 0.445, 0.436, 0.441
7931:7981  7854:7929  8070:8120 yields 0.06 mag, 0.445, 0.43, 0.44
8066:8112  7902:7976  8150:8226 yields 0.04 mag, 0.441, 0.442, 0.442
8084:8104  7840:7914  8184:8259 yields 0.03 mag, 0.425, 0.442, 0.436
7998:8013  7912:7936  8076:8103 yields 0.07 mag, 0.464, 0.433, 0.449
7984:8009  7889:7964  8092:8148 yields 0.07 mag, 0.441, 0.434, 0.438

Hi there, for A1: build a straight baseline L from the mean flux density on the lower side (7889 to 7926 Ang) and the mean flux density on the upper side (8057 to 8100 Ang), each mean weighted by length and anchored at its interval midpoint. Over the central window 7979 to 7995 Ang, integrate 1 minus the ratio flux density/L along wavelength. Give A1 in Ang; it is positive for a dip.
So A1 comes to 0.4 Ang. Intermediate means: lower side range 0.454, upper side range 0.432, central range 0.433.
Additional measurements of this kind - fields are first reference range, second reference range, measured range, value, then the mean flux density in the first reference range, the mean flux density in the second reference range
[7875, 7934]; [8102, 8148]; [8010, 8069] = -0.8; 0.44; 0.432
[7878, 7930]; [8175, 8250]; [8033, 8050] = -1.1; 0.443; 0.44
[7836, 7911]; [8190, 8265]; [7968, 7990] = 0.4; 0.426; 0.438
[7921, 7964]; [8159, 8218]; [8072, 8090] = 0.8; 0.441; 0.444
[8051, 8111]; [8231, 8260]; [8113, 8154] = -0.5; 0.43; 0.444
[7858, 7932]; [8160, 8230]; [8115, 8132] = 0.1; 0.44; 0.438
